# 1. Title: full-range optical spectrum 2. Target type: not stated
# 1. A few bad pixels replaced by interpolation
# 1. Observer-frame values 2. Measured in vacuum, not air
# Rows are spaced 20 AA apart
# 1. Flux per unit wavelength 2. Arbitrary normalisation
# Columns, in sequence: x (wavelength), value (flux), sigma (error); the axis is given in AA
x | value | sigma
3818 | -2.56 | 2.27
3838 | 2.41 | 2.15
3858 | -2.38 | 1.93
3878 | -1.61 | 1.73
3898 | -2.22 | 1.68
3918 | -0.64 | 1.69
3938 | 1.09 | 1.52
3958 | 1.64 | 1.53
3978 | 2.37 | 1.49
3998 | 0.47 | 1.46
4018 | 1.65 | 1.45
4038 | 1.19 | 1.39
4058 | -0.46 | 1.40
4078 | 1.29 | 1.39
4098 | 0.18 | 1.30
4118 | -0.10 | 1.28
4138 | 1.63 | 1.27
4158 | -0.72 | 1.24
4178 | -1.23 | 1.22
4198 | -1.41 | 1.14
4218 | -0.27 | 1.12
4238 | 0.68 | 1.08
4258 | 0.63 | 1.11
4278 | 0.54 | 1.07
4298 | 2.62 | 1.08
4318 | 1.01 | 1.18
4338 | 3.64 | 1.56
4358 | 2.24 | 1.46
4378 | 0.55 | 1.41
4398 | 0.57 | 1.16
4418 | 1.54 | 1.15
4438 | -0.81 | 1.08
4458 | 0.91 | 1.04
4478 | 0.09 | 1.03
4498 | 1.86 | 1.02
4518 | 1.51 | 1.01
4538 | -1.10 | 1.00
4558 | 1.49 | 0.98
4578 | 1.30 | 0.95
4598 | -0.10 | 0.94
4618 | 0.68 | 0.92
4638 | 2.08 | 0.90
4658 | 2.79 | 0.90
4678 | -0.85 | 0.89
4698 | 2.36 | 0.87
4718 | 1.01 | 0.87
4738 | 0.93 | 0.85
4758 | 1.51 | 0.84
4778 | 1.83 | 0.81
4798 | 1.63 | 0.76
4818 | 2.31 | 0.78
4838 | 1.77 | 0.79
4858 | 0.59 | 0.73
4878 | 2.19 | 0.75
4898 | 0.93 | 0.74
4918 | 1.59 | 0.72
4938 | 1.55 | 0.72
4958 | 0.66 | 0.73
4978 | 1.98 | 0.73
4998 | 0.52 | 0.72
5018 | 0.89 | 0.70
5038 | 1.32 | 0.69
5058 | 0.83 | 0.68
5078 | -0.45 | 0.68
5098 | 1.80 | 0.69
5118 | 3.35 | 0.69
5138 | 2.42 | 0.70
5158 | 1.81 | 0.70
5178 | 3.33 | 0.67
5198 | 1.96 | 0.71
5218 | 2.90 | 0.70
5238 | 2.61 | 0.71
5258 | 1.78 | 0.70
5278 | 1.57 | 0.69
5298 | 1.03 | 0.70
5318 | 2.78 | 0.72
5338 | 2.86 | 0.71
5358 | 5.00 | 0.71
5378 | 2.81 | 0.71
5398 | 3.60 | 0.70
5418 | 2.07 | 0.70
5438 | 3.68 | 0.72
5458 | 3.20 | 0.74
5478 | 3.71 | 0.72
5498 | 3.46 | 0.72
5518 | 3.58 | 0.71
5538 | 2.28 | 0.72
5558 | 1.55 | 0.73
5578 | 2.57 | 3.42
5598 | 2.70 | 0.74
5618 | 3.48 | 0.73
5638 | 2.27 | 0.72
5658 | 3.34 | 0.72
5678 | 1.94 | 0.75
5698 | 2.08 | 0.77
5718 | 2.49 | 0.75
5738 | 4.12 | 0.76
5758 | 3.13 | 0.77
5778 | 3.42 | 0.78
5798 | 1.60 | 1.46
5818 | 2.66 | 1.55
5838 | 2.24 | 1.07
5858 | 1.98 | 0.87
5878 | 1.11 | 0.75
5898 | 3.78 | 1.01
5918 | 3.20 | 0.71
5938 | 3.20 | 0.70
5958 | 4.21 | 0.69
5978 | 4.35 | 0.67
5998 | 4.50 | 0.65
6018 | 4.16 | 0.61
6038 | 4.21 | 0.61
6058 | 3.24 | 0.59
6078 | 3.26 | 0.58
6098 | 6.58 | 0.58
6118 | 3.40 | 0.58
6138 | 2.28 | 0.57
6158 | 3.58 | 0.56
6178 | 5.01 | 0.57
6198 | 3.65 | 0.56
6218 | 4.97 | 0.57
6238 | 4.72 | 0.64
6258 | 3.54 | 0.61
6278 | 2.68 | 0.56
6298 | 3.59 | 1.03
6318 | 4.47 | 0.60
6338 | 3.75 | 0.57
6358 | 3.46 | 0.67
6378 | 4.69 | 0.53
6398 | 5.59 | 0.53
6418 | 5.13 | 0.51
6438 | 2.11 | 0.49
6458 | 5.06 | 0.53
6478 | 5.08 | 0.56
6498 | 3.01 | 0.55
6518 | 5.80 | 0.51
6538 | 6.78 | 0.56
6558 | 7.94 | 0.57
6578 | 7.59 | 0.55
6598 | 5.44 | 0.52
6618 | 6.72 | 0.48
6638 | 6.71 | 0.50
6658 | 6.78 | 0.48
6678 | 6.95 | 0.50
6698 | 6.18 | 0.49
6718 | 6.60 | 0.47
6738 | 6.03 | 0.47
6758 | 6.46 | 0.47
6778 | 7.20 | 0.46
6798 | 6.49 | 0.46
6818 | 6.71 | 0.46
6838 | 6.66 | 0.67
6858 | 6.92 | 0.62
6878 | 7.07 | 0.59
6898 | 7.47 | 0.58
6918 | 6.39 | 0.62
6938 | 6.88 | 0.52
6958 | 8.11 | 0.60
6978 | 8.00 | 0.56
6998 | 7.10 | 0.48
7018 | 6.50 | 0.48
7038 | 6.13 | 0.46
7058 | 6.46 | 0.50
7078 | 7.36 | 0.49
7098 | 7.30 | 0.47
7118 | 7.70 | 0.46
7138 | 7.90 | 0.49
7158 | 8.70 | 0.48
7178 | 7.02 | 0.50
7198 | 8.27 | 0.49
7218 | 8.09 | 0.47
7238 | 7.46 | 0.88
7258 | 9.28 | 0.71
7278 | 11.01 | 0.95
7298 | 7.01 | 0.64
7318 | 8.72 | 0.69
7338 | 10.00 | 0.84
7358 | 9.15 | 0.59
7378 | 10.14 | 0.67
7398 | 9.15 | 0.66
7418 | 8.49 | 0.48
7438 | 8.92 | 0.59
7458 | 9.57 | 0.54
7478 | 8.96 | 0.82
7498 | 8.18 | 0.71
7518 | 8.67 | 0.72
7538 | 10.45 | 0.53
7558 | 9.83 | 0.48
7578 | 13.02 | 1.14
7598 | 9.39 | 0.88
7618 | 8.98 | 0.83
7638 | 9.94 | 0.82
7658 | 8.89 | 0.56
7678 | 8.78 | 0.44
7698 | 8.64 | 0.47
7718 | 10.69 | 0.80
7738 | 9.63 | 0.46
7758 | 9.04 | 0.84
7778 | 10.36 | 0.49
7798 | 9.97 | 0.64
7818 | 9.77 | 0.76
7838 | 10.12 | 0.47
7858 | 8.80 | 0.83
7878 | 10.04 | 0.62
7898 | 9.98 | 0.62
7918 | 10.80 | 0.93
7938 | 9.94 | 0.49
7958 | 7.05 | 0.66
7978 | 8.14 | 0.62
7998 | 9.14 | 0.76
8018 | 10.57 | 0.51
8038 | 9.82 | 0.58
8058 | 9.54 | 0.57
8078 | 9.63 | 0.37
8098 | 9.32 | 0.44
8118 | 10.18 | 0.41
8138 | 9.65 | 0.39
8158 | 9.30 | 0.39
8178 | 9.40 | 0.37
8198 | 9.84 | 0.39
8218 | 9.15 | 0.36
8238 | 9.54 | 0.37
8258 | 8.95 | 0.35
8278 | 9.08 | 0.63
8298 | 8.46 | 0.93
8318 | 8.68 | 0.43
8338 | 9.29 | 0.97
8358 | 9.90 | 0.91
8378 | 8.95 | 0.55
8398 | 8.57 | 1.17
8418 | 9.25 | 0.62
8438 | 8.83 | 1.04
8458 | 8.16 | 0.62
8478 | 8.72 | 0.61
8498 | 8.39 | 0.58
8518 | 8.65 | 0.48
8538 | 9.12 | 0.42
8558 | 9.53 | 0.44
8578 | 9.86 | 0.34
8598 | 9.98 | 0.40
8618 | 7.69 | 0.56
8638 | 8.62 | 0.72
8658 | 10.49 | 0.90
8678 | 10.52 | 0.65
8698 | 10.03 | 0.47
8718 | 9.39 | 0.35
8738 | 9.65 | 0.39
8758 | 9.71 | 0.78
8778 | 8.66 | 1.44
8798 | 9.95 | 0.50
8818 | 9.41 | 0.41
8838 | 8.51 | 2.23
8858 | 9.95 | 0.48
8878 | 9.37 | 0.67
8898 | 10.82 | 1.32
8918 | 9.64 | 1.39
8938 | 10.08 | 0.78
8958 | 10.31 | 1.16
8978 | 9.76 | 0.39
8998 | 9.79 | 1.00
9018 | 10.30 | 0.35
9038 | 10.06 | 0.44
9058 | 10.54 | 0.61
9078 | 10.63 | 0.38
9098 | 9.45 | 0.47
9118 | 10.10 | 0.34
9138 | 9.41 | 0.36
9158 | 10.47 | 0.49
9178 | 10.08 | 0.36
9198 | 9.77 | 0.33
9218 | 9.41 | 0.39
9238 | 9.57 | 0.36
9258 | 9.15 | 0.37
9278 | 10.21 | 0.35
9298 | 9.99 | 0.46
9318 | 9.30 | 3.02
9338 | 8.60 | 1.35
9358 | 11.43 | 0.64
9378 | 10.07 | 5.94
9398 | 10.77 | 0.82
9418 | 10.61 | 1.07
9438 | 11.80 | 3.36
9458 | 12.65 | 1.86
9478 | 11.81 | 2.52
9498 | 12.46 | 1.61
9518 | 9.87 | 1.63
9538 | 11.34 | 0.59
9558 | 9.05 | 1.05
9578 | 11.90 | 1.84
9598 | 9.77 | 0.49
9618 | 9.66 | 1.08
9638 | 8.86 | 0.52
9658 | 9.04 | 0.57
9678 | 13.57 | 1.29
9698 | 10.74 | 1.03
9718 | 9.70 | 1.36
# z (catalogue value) 0.635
